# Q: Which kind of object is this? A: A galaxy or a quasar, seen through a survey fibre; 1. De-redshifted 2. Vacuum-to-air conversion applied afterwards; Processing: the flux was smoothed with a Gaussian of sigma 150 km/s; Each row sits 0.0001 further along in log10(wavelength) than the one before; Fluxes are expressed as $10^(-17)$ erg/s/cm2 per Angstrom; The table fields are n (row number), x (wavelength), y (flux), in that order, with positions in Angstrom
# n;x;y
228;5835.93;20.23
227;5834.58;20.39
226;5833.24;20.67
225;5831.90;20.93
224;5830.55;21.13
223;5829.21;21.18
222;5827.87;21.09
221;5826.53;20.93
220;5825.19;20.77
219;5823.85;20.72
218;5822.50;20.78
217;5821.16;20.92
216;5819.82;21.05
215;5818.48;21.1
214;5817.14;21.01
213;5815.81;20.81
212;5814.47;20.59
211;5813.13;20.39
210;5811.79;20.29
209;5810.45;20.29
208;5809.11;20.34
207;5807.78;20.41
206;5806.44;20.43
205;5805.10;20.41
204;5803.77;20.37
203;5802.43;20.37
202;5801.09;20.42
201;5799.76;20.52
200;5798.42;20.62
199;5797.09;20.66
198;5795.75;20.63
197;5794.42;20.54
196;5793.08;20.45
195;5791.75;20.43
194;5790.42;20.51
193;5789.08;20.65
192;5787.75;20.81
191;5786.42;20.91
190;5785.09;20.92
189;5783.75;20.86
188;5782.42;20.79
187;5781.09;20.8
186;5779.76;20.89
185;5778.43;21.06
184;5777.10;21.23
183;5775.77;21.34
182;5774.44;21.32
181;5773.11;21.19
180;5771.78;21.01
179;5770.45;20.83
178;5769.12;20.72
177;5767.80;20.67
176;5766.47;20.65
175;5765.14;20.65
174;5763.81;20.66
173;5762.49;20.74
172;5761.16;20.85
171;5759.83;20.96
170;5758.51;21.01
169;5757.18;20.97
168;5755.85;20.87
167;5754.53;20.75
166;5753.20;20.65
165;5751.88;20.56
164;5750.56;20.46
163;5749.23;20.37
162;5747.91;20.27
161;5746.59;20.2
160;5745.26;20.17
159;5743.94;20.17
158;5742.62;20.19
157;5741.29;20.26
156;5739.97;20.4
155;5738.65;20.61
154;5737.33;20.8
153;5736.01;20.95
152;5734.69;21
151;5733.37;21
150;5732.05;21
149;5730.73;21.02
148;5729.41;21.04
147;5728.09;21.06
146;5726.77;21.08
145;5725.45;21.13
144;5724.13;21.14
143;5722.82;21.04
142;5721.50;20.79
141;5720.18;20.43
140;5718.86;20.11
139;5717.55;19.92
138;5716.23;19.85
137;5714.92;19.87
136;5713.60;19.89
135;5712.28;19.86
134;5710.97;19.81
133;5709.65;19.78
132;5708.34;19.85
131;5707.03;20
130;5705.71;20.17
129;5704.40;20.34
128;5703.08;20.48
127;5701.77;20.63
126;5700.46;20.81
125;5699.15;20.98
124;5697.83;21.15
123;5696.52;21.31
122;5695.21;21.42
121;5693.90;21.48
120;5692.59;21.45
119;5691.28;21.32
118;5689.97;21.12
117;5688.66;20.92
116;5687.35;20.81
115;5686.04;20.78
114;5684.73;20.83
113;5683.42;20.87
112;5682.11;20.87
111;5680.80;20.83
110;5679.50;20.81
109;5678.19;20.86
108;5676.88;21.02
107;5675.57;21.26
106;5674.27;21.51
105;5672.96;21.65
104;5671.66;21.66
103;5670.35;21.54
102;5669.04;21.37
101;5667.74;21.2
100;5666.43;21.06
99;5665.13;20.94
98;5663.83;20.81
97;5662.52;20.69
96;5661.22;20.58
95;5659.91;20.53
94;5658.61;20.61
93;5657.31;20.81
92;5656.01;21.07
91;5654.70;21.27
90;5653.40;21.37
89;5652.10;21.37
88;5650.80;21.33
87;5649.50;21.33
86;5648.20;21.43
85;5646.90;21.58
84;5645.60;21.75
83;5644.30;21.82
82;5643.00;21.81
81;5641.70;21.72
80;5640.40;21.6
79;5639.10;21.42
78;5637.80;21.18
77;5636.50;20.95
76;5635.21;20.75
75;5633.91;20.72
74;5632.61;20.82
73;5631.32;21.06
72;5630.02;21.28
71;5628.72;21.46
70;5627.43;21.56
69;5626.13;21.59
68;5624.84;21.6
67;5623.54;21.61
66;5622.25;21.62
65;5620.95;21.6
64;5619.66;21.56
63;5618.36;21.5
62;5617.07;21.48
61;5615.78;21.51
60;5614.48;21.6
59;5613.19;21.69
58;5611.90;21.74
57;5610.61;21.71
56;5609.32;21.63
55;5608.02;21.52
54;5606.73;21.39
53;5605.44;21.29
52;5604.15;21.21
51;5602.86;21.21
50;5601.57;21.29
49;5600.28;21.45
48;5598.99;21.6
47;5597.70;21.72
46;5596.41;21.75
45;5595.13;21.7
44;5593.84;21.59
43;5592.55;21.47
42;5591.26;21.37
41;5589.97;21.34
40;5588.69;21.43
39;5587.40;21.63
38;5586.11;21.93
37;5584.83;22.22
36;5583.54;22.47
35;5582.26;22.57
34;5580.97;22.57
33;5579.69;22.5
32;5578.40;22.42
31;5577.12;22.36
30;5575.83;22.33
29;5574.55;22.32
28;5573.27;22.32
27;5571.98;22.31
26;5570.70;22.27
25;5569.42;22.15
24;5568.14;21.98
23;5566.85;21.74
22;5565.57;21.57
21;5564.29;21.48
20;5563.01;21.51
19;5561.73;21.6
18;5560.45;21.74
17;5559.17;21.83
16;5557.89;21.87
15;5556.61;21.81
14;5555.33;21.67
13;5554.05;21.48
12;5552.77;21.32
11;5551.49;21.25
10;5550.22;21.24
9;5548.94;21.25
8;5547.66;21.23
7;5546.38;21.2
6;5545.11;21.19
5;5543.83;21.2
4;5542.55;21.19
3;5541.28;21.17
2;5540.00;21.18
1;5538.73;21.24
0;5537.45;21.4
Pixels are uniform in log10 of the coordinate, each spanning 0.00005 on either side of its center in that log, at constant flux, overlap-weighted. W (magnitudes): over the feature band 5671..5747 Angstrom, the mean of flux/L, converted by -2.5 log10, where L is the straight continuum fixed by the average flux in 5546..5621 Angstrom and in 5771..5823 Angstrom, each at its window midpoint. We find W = 0.02 mag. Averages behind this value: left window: 21.7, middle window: 20.7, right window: 20.7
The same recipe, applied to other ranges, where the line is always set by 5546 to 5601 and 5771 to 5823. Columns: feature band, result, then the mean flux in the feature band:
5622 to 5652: 0.005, 21.4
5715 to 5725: 0.033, 20.5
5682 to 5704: 0.011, 21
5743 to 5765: 0.017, 20.6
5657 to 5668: 0.030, 20.8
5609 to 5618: -0.001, 21.6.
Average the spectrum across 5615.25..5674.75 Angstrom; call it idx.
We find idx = 21.3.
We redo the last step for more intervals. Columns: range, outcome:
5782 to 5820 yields 20.6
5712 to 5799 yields 20.7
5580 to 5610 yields 21.7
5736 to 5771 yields 20.6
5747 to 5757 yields 20.6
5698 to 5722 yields 20.2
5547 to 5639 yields 21.6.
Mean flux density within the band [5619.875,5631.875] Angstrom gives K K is 21.5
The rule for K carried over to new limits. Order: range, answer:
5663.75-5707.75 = 21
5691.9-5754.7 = 20.6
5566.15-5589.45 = 22.2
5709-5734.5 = 20.5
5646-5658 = 21.3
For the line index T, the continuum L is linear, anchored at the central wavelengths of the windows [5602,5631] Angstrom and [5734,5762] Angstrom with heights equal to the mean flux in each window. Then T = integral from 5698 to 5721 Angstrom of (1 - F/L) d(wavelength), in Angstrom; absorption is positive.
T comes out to 0.7 Angstrom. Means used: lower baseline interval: 21.5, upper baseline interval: 20.6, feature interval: 20.2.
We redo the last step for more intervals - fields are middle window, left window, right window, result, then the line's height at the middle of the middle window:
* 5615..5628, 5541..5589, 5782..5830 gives -0.01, 21.5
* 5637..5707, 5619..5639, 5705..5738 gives -0.62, 20.9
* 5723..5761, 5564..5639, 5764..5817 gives 0.39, 20.9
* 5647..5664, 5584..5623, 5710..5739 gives 0.09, 21.1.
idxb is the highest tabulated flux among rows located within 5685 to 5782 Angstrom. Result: 21.48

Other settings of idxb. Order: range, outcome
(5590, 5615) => 21.75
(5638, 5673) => 21.82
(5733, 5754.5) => 21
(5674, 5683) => 21.51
